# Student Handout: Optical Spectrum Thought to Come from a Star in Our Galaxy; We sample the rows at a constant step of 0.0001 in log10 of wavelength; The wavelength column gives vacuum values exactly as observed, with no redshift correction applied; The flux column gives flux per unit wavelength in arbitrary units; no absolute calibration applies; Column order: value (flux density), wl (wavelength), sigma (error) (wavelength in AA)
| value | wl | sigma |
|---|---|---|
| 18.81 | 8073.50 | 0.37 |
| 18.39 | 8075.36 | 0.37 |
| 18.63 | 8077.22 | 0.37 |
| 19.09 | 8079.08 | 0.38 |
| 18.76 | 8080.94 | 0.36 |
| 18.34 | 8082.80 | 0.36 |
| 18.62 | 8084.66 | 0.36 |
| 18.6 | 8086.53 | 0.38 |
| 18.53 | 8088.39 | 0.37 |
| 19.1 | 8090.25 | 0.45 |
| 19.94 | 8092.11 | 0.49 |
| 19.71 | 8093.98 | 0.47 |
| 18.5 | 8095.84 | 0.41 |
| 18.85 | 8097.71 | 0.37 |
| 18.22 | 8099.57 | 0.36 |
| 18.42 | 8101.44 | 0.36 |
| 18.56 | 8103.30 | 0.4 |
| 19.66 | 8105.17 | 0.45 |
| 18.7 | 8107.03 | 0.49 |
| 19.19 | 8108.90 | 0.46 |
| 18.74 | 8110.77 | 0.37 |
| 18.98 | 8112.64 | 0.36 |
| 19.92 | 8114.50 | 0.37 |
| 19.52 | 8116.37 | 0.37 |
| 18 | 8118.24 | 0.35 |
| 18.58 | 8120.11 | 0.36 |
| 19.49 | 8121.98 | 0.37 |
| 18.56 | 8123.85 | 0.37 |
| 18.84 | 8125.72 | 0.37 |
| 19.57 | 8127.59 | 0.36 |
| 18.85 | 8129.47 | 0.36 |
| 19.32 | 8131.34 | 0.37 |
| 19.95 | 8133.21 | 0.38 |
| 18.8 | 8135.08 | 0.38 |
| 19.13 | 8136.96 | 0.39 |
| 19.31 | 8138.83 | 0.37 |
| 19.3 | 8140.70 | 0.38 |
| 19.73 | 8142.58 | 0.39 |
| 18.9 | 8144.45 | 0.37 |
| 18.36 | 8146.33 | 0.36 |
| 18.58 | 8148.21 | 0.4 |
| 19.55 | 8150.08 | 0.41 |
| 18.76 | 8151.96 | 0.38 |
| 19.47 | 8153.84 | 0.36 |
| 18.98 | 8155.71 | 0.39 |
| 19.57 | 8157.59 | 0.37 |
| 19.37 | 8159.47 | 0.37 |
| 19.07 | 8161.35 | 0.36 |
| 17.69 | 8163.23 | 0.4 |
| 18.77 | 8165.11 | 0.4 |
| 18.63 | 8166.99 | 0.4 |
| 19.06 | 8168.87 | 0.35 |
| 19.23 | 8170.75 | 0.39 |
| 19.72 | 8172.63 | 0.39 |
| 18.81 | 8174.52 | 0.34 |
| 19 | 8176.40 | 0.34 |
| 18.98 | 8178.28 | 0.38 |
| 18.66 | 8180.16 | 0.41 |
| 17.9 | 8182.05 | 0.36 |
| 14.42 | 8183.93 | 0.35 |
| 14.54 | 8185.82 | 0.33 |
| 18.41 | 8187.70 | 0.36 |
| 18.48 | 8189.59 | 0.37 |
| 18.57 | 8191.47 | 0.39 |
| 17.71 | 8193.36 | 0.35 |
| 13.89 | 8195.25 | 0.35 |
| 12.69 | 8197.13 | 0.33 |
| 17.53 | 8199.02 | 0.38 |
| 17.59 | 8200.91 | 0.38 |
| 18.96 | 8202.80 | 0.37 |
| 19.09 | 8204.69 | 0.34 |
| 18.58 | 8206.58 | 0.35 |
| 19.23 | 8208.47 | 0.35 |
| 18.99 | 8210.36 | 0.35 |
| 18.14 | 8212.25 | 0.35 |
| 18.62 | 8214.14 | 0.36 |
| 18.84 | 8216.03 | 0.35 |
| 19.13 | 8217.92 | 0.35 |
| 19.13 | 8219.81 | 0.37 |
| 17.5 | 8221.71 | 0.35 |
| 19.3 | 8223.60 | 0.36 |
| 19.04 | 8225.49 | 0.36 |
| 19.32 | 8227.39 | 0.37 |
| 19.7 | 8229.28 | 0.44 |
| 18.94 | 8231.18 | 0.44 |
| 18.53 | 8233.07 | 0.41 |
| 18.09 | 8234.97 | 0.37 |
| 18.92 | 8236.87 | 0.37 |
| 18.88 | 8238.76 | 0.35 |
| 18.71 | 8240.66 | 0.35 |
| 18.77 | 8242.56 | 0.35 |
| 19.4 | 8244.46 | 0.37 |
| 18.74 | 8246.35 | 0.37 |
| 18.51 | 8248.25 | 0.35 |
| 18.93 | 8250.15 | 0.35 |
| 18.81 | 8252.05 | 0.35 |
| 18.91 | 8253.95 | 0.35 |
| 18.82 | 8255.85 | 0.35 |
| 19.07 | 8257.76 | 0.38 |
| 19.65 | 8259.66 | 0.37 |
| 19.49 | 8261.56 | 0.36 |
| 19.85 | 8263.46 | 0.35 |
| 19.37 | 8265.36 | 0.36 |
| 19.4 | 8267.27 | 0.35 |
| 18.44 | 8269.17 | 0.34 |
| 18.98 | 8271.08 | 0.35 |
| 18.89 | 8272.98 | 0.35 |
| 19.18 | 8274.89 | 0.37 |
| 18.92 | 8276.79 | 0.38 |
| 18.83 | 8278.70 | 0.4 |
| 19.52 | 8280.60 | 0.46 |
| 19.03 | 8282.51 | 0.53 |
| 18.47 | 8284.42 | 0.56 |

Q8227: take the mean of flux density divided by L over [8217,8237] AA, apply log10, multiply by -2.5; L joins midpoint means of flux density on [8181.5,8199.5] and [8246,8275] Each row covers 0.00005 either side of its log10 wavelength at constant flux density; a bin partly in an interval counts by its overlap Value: -0.07 mag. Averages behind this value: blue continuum 16.4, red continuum 19.1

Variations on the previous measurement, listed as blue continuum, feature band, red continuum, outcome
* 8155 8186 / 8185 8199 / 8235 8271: 0.135 mag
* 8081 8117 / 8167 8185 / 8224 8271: 0.034 mag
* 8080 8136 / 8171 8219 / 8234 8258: 0.058 mag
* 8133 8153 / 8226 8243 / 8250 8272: 0.015 mag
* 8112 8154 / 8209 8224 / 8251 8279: 0.023 mag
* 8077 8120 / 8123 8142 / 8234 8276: -0.015 mag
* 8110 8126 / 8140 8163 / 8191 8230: -0.024 mag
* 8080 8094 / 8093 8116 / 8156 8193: -0.010 mag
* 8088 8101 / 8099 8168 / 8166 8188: -0.026 mag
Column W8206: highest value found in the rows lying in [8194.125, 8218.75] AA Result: 19.23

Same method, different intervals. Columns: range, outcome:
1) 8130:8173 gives 19.95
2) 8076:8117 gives 19.94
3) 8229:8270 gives 19.85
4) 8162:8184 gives 19.72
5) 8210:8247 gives 19.7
